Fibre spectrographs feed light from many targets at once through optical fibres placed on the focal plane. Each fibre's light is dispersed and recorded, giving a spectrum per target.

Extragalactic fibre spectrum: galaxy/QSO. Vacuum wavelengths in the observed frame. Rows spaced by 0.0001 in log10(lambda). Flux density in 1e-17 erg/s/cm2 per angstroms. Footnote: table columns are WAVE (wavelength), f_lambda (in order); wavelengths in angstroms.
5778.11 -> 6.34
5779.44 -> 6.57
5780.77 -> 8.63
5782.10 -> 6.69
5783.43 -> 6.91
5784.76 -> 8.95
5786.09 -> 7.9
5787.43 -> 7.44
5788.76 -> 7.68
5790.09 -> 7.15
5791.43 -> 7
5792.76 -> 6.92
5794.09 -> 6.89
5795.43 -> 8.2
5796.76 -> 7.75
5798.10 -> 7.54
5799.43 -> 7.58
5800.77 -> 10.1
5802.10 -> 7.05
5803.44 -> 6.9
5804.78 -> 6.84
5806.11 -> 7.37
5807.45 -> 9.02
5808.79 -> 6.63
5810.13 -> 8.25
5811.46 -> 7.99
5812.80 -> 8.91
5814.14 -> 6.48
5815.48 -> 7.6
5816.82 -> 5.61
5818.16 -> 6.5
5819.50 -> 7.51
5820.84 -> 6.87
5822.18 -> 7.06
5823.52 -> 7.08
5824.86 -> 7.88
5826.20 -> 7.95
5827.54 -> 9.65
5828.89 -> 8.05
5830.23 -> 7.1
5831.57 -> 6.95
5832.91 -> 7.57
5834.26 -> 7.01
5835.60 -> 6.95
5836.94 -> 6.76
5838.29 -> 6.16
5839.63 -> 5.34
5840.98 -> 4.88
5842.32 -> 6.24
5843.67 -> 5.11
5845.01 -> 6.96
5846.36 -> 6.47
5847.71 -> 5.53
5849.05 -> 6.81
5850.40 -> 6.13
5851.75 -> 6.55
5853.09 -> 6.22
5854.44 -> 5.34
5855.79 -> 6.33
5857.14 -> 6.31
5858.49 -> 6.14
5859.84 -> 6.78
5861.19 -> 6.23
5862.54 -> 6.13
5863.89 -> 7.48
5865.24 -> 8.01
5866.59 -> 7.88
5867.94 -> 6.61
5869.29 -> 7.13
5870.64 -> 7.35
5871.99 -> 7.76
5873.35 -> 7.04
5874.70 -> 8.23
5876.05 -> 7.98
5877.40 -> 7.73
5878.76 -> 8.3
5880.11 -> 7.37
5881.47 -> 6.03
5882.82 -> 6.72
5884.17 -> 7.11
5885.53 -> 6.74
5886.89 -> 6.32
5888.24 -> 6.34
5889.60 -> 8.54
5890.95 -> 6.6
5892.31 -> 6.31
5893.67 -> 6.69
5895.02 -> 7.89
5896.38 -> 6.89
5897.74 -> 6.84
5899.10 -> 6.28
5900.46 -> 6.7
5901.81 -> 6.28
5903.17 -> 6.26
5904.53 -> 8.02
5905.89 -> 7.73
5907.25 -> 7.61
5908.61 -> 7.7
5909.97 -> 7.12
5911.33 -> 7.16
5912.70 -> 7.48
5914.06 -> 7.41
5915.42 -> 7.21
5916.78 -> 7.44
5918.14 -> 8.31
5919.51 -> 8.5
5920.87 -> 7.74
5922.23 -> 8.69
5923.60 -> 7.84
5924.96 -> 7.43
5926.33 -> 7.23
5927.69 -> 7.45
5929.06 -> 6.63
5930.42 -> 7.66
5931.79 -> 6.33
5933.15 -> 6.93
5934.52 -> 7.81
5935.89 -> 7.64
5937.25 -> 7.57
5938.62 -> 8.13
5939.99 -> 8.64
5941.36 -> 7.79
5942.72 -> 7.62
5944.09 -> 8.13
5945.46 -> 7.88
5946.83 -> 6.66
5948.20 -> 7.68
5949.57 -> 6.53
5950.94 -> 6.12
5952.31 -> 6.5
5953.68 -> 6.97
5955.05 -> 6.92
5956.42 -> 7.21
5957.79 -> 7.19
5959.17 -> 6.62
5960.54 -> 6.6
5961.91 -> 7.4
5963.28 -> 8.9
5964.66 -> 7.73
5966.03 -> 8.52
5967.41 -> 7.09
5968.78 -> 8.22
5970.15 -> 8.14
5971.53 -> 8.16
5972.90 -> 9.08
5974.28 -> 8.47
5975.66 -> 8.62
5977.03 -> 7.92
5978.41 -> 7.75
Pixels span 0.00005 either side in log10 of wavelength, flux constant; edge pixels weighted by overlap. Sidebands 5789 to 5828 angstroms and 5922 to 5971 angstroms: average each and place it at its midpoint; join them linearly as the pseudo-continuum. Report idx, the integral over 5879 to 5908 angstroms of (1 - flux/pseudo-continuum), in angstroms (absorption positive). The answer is 2.1 angstroms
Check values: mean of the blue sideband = 7.52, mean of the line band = 6.94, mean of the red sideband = 7.45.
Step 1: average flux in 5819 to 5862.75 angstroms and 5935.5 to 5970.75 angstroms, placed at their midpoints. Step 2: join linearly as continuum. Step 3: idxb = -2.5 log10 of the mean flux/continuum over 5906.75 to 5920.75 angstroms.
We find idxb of -0.06 mag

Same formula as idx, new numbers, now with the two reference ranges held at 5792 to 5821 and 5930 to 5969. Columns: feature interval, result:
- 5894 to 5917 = 0.8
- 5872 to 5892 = 0.6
